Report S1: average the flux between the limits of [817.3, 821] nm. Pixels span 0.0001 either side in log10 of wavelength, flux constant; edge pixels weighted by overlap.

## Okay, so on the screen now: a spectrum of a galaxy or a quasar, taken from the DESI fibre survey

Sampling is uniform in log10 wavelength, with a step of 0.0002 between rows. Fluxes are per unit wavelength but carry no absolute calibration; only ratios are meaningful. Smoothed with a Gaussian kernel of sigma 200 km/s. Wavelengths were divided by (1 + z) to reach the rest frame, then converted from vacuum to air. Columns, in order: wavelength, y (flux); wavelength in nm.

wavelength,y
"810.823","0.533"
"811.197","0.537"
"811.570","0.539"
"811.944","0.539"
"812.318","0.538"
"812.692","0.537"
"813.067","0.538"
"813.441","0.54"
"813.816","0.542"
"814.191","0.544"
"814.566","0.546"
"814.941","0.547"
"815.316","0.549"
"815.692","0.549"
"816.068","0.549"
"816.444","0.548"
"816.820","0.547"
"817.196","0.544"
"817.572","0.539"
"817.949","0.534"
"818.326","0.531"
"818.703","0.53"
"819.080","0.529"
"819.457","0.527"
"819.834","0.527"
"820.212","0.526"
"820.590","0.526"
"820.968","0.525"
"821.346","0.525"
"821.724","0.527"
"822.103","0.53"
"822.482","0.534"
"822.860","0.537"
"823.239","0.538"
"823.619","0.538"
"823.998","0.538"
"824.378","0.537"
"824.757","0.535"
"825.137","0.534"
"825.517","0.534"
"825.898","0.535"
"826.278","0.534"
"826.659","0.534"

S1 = 0.53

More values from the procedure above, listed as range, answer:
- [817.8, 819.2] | 0.531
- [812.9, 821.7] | 0.537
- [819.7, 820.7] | 0.526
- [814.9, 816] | 0.548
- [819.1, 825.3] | 0.531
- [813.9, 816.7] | 0.547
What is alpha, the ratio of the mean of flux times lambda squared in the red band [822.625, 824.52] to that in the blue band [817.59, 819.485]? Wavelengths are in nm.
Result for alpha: 1.0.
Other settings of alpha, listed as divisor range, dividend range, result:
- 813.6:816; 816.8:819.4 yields 0.99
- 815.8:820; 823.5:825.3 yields 1.01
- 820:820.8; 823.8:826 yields 1.03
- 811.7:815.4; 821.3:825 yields 1.01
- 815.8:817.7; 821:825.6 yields 0.99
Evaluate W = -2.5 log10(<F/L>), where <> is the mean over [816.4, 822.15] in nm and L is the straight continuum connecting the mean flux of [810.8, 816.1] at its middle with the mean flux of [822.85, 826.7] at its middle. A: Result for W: 0.01 mag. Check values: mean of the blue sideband 0.542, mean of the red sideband 0.536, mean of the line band 0.532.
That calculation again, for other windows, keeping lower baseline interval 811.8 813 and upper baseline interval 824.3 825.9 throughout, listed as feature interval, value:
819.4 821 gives 0.02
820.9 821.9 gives 0.02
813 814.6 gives -0.01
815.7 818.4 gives -0.01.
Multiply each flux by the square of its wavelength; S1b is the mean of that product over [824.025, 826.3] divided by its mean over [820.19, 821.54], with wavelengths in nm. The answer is 1.03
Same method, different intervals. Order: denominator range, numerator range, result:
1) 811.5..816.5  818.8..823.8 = 0.99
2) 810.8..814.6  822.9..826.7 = 1.02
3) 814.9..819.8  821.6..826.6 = 1.01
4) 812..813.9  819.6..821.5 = 0.99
